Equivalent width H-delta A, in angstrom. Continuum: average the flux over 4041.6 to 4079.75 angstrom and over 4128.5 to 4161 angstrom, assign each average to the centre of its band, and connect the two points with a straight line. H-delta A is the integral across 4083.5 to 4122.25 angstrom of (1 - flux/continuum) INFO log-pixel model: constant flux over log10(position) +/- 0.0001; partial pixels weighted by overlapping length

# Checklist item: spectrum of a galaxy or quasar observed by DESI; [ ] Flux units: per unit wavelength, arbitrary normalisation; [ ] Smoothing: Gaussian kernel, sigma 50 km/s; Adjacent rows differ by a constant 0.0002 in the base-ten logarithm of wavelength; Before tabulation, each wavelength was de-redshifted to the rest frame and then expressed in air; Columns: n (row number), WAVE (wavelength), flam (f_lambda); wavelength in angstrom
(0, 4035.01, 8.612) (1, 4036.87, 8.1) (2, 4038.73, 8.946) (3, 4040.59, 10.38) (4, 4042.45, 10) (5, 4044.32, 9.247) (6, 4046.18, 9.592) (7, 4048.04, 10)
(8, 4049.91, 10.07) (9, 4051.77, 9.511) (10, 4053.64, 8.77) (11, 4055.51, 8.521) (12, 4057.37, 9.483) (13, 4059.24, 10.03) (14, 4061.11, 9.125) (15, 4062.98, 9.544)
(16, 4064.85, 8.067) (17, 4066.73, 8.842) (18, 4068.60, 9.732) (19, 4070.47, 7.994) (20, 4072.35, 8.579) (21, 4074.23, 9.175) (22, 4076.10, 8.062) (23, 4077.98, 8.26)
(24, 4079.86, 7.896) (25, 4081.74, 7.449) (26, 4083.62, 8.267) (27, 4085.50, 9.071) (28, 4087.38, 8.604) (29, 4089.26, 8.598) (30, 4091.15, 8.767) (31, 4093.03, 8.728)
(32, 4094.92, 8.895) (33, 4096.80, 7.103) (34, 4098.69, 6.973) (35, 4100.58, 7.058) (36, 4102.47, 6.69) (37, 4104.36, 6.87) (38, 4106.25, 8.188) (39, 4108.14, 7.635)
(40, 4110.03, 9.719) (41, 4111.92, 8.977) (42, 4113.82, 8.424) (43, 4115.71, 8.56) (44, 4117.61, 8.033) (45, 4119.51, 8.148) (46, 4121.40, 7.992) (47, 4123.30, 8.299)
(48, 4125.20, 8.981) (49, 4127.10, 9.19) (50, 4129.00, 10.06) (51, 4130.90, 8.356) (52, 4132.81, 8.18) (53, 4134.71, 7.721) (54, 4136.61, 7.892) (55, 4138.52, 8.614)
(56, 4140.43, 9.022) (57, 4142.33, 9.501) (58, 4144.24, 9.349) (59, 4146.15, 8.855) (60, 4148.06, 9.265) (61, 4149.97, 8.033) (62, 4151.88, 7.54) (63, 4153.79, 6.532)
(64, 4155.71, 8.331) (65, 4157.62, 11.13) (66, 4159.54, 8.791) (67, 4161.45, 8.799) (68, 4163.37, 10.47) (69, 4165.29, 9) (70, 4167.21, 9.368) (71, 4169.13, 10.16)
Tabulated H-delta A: 3.1 angstrom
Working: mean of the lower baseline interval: 9.1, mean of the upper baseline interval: 8.64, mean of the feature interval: 8.16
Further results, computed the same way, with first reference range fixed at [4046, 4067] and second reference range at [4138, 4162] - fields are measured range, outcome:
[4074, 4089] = 1.4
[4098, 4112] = 2.0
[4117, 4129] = 0.4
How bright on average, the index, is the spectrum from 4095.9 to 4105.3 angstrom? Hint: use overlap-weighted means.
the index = 6.93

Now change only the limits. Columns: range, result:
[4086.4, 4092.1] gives 8.66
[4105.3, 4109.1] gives 7.93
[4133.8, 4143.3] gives 8.56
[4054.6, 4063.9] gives 9.35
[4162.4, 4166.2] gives 9.73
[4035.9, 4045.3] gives 9.33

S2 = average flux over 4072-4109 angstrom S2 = 8.03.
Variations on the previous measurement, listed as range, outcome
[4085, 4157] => 8.35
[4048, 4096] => 8.82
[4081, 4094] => 8.51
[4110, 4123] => 8.46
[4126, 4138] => 8.57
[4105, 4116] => 8.54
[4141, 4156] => 8.45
